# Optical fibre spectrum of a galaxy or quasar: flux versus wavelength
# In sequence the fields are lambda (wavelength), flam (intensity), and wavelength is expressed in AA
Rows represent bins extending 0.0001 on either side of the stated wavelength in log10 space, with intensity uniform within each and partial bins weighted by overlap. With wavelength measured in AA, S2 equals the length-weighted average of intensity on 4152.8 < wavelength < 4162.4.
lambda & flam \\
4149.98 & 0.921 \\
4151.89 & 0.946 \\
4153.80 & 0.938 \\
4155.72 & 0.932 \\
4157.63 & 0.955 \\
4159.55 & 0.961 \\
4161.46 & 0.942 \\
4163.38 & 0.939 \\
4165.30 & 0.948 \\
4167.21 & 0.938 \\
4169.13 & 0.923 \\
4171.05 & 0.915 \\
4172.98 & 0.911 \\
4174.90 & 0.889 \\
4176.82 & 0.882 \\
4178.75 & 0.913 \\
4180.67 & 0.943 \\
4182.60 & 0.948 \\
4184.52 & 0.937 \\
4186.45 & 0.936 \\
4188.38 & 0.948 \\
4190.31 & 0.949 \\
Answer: 0.946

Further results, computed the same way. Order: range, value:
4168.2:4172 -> 0.919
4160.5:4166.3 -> 0.944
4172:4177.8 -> 0.893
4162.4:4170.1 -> 0.937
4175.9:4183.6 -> 0.922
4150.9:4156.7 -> 0.939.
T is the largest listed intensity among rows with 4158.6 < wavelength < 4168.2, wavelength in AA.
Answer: 0.961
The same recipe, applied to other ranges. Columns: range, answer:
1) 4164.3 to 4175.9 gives 0.948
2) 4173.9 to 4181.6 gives 0.943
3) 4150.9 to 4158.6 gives 0.955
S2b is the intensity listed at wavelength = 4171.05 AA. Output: 0.915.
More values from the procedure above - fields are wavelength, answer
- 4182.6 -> 0.948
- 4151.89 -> 0.946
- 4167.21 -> 0.938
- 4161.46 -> 0.942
